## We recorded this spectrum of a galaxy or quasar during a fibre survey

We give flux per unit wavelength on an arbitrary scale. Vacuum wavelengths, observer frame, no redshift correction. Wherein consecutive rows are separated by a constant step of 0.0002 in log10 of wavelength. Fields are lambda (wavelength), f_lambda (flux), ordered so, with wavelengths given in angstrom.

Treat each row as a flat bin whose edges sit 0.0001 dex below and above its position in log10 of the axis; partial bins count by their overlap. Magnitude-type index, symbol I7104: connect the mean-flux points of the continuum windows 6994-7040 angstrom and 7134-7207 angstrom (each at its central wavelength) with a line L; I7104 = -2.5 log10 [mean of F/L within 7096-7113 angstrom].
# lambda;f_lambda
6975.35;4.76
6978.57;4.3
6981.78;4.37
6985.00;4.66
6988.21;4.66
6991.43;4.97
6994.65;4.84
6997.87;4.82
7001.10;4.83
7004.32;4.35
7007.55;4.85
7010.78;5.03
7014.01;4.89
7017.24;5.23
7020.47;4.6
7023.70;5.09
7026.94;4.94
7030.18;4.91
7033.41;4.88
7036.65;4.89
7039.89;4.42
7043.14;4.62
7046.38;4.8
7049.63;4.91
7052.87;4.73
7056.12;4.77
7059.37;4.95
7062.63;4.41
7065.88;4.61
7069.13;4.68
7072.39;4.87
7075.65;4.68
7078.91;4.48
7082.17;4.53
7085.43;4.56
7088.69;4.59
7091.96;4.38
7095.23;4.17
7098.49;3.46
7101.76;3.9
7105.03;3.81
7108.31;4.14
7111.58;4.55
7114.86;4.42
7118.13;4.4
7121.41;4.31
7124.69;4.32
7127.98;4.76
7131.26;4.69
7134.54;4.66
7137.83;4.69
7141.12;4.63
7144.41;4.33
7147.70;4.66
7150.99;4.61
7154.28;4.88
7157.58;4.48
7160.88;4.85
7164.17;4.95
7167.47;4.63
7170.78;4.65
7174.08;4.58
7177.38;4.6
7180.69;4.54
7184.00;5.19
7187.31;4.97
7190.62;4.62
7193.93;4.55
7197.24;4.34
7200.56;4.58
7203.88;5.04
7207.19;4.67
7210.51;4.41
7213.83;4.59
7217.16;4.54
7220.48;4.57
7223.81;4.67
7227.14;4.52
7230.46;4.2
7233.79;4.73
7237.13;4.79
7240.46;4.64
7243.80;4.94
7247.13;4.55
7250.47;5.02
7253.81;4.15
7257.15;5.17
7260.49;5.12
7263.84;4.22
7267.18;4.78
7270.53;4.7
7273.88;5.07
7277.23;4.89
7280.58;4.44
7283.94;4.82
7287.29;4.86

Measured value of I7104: 0.19 mag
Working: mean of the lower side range 4.85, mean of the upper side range 4.68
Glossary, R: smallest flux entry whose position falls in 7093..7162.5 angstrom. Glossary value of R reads 3.46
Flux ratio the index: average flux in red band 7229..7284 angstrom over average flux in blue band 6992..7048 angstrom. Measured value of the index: 0.98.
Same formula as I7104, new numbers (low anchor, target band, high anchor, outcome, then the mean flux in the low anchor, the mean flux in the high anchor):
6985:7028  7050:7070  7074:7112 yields -0.05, 4.85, 4.26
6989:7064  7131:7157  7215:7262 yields 0.02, 4.81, 4.68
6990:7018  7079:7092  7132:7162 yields 0.05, 4.86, 4.64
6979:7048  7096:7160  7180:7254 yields 0.07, 4.78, 4.66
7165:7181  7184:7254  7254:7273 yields 0.01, 4.62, 4.76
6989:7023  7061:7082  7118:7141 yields 0.02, 4.84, 4.56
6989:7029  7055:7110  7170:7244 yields 0.09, 4.87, 4.64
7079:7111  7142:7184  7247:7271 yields -0.06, 4.2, 4.72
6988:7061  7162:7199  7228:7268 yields 0.01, 4.83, 4.69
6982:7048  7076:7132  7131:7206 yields 0.10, 4.8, 4.68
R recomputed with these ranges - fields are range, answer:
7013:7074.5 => 4.41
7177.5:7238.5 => 4.2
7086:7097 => 4.17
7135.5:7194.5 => 4.33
